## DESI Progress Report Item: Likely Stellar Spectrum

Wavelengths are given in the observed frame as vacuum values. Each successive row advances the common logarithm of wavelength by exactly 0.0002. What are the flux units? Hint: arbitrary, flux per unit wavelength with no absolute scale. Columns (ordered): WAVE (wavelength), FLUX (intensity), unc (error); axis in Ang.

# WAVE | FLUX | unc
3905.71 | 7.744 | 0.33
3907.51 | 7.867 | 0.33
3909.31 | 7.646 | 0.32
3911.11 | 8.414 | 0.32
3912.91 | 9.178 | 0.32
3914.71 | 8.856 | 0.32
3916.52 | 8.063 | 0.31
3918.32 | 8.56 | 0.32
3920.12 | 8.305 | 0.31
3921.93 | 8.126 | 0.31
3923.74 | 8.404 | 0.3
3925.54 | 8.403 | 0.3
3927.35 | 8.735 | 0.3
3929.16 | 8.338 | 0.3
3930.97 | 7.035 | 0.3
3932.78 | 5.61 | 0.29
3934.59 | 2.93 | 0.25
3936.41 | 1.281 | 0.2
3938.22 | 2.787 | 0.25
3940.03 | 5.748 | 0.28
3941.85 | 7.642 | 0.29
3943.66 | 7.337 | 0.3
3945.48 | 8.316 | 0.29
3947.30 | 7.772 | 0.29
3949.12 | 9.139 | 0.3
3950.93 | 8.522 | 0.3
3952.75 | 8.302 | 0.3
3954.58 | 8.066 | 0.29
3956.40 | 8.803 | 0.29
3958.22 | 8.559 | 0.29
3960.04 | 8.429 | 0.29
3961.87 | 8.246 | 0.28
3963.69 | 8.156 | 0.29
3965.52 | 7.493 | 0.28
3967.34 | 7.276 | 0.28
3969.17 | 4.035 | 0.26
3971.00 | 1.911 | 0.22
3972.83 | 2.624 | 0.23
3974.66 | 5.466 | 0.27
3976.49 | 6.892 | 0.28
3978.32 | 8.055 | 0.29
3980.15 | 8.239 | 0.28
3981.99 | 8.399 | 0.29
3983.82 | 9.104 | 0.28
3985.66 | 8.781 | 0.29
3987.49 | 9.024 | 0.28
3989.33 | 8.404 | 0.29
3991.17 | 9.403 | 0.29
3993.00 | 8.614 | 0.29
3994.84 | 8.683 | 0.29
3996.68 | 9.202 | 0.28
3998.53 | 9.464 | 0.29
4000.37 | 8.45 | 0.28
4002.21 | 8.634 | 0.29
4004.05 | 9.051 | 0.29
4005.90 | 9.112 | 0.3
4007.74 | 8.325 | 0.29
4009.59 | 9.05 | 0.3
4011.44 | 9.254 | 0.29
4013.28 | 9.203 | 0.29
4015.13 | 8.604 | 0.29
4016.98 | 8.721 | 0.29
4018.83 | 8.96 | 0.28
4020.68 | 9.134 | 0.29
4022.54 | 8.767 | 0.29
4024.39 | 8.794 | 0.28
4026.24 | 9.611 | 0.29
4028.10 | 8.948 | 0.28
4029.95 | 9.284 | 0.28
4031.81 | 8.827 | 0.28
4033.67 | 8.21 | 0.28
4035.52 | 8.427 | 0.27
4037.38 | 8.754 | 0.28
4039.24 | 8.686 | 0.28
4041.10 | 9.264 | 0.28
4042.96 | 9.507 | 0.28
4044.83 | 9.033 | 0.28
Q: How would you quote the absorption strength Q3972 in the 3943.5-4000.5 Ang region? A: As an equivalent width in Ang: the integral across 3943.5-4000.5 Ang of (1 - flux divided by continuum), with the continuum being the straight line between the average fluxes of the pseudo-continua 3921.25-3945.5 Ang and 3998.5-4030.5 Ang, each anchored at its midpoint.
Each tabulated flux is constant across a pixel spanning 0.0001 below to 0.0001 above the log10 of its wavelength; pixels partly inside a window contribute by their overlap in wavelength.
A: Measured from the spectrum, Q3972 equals -1.5 Ang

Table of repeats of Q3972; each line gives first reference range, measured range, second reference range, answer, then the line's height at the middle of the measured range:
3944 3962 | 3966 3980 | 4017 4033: 5.1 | 8.56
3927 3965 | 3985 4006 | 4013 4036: -1.7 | 8.23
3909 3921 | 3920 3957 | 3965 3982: 1.5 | 7.43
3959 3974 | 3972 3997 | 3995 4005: -0.9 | 7.59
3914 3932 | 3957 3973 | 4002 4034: 3.8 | 8.56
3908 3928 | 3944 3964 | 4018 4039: 0.5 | 8.56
